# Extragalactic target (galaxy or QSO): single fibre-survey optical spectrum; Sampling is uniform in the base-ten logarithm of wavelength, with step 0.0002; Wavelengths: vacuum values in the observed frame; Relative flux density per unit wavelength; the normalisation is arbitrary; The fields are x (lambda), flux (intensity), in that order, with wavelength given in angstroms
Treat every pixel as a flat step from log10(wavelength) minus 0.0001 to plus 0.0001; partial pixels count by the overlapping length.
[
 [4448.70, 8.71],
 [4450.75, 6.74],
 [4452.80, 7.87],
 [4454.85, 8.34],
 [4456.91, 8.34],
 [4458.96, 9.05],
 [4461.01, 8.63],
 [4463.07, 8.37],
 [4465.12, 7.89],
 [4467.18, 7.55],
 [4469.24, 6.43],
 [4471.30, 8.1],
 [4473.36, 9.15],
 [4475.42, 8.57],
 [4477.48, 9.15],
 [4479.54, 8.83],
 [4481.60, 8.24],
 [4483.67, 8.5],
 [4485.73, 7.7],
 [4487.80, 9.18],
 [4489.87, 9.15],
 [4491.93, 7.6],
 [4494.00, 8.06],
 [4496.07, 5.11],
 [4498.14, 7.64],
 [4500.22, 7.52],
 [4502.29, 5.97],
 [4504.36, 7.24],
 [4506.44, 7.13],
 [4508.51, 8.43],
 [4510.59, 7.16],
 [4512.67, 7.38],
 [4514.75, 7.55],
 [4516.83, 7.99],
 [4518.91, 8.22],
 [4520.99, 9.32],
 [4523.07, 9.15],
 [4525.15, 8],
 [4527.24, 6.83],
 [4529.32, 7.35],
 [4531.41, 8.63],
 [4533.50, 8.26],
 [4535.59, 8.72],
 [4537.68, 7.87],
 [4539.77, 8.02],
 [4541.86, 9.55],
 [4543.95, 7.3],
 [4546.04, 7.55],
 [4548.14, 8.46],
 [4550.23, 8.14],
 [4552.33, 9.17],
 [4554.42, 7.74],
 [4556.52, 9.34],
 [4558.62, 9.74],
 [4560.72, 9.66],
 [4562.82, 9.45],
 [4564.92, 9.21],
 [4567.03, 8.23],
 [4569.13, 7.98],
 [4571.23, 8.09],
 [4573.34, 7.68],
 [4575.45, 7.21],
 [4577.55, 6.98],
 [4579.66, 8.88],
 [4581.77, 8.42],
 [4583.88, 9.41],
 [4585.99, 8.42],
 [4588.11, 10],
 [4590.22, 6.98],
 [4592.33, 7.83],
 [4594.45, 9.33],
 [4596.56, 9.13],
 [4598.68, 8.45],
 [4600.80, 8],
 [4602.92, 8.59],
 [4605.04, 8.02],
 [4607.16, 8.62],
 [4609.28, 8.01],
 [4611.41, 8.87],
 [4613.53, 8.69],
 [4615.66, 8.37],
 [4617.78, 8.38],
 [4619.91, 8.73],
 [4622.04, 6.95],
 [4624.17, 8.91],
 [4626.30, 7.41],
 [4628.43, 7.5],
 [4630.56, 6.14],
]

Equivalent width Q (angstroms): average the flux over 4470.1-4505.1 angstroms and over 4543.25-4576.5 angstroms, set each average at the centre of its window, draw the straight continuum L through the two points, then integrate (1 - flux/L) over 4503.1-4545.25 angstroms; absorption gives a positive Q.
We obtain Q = 1.2 angstroms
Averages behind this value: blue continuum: 7.98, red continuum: 8.45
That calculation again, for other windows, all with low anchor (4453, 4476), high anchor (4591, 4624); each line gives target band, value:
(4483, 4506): 1.8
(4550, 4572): -1.3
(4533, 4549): 0.2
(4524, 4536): 0.5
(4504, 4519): 1.2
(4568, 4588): 0.4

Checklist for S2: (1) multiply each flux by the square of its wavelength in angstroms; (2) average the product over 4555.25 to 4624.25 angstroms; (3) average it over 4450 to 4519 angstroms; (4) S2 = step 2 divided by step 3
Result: 1.13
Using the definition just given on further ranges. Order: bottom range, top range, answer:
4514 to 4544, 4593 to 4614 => 1.07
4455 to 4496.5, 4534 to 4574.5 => 1.07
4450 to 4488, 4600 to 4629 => 1.07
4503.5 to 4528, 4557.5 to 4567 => 1.21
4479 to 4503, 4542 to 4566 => 1.15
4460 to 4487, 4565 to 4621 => 1.07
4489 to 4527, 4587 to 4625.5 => 1.15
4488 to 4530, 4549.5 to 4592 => 1.14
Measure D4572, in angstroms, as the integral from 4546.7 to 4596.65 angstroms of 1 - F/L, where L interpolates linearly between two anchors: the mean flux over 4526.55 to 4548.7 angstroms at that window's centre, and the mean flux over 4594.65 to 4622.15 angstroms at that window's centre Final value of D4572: -1.81 angstroms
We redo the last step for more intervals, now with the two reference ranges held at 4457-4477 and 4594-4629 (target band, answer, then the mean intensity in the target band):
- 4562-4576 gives 0.0 angstroms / 8.28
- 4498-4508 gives 1.4 angstroms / 7.12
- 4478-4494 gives -0.4 angstroms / 8.46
